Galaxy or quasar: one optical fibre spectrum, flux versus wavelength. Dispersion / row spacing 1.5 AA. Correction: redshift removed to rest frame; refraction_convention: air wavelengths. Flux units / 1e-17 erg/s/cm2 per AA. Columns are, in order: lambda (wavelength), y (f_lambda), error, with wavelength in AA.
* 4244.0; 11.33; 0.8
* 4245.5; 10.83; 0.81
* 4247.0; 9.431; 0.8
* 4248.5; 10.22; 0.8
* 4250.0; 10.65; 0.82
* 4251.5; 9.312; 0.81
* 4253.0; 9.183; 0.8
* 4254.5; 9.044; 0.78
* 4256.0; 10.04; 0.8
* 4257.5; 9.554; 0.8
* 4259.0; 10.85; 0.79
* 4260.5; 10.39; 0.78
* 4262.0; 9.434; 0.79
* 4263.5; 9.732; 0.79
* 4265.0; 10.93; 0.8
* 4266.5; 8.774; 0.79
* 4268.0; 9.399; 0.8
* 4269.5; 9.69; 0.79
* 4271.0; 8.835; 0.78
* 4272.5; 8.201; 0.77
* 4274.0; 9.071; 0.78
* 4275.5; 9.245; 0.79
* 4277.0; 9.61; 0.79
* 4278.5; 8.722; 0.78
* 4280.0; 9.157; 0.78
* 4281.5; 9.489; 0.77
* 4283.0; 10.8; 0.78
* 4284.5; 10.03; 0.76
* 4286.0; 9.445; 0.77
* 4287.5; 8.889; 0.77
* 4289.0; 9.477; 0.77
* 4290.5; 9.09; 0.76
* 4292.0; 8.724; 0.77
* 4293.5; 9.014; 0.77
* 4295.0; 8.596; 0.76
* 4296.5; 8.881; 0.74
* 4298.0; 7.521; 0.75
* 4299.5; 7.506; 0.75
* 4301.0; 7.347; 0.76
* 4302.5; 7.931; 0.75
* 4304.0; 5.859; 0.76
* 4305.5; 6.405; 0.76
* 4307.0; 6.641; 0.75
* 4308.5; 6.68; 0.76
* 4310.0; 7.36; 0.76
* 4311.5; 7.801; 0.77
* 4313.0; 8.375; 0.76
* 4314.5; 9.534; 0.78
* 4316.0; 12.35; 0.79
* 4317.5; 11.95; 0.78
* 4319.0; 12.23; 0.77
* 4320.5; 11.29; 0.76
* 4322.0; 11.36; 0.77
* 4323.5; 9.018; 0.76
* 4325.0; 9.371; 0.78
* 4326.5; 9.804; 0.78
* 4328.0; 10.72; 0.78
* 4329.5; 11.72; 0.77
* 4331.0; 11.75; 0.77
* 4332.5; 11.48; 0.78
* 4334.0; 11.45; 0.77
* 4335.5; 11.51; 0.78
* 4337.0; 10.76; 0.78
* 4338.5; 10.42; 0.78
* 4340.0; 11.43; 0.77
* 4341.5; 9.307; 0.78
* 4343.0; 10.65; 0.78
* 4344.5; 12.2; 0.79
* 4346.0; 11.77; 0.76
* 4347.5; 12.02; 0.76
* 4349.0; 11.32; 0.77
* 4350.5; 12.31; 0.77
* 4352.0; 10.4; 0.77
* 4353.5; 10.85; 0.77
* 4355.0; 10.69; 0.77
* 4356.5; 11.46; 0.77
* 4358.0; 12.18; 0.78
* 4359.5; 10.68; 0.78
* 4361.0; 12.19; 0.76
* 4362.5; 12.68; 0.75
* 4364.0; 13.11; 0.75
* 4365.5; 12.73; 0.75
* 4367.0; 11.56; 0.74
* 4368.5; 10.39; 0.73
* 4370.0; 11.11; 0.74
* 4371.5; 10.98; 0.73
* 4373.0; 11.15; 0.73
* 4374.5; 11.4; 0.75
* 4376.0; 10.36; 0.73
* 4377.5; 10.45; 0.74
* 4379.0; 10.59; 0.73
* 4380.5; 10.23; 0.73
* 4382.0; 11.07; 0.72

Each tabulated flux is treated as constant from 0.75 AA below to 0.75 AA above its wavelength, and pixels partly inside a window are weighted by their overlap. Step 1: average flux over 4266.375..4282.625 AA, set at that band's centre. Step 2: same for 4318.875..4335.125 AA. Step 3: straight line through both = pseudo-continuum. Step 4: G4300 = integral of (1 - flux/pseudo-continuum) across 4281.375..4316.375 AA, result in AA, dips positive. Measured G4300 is 5.3 AA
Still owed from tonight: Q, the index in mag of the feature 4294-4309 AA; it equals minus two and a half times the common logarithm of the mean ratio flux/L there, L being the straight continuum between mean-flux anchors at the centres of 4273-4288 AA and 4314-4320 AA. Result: 0.40 mag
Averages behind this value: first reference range 9.43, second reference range 11.6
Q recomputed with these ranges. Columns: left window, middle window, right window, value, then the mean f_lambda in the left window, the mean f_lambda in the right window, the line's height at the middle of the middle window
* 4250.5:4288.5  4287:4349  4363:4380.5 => 0.07 mag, 9.52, 11.2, 10.3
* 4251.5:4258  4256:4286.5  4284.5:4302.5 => -0.06 mag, 9.43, 8.62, 9.09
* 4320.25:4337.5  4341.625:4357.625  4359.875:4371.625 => 0.01 mag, 10.8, 11.9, 11.4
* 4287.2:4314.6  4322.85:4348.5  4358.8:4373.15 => -0.10 mag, 7.93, 11.7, 9.93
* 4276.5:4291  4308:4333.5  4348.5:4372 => 0.03 mag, 9.48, 11.5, 10.5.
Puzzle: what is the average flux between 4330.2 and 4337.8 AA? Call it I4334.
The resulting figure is 11.4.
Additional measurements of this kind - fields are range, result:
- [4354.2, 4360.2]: 11.3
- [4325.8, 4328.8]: 10.3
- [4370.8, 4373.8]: 11.1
